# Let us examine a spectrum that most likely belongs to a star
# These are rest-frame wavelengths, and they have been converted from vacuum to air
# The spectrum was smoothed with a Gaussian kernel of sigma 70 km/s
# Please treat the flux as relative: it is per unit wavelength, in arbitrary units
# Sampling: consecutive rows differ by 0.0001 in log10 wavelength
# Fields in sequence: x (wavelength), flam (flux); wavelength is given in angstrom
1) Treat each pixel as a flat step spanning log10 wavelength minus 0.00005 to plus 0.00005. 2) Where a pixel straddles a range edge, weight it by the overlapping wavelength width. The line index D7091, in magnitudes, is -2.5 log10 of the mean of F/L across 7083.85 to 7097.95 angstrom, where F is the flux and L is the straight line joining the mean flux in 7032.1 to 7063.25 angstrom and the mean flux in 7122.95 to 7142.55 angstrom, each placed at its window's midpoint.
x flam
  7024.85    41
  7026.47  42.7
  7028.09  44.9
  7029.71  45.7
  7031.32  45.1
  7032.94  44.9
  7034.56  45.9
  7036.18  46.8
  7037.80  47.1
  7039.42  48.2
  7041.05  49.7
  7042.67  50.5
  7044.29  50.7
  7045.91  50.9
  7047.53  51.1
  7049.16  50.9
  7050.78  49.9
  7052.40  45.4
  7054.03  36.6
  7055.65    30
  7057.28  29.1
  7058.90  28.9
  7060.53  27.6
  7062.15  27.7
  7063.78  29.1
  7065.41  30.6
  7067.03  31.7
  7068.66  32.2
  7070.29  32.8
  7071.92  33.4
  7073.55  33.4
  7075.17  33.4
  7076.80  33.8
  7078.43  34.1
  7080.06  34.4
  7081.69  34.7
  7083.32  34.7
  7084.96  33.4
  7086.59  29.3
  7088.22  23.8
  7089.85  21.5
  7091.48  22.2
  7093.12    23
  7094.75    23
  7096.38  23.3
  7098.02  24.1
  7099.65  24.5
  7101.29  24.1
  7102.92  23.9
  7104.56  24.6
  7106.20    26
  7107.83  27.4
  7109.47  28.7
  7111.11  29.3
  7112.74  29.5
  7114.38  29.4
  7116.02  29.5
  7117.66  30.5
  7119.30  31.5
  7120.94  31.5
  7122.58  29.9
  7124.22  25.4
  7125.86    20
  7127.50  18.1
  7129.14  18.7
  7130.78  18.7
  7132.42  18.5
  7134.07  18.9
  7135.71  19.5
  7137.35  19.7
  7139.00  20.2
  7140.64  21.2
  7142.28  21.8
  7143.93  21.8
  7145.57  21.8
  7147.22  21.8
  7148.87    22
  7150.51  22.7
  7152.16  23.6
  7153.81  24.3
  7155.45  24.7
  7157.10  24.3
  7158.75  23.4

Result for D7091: 0.241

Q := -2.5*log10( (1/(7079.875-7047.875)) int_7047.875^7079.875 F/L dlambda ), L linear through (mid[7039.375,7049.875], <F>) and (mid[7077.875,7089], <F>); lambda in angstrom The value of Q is 0.19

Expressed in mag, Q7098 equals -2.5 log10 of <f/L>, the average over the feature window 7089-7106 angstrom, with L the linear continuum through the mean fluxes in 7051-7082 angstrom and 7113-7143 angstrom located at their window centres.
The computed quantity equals 0.196 mag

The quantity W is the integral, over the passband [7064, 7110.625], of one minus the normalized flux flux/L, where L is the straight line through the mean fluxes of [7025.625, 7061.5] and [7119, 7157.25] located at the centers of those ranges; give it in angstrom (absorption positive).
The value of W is 7.2 angstrom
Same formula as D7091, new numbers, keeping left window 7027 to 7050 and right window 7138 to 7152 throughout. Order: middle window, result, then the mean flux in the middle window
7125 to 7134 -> 0.330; 18.8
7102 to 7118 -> 0.092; 27.8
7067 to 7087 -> 0.155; 33.3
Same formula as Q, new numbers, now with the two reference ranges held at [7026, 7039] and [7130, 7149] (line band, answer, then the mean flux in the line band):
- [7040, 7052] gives -0.19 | 50.3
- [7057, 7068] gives 0.30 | 29.3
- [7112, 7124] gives -0.18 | 30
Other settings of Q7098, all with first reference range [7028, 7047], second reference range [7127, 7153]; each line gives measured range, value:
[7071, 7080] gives 0.12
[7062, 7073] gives 0.26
